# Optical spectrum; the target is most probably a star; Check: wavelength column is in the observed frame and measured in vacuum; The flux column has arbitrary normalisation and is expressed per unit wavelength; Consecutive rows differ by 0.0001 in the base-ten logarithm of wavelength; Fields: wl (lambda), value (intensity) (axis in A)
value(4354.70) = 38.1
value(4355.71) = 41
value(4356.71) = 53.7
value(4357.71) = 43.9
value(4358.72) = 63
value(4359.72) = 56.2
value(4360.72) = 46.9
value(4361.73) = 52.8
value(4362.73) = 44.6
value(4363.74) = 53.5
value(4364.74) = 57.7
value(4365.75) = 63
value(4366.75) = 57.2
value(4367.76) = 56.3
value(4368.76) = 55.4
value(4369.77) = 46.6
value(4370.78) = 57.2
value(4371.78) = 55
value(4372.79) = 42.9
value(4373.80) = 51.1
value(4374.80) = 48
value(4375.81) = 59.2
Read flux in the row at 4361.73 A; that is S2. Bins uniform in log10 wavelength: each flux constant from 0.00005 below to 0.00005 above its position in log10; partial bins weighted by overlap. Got 52.8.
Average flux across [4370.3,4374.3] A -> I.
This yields 51.6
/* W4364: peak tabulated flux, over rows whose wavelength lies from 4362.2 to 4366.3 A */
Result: 63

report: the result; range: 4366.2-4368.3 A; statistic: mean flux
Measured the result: 57.1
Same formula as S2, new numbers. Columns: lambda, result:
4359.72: 56.2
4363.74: 53.5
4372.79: 42.9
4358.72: 63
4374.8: 48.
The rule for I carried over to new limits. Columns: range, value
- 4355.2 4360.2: 51.5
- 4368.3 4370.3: 50.8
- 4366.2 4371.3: 54.7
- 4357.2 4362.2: 52.5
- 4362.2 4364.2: 49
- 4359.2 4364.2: 50.8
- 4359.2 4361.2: 51.9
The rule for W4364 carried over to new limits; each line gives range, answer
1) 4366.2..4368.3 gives 57.2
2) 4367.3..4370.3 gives 56.3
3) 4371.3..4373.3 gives 55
